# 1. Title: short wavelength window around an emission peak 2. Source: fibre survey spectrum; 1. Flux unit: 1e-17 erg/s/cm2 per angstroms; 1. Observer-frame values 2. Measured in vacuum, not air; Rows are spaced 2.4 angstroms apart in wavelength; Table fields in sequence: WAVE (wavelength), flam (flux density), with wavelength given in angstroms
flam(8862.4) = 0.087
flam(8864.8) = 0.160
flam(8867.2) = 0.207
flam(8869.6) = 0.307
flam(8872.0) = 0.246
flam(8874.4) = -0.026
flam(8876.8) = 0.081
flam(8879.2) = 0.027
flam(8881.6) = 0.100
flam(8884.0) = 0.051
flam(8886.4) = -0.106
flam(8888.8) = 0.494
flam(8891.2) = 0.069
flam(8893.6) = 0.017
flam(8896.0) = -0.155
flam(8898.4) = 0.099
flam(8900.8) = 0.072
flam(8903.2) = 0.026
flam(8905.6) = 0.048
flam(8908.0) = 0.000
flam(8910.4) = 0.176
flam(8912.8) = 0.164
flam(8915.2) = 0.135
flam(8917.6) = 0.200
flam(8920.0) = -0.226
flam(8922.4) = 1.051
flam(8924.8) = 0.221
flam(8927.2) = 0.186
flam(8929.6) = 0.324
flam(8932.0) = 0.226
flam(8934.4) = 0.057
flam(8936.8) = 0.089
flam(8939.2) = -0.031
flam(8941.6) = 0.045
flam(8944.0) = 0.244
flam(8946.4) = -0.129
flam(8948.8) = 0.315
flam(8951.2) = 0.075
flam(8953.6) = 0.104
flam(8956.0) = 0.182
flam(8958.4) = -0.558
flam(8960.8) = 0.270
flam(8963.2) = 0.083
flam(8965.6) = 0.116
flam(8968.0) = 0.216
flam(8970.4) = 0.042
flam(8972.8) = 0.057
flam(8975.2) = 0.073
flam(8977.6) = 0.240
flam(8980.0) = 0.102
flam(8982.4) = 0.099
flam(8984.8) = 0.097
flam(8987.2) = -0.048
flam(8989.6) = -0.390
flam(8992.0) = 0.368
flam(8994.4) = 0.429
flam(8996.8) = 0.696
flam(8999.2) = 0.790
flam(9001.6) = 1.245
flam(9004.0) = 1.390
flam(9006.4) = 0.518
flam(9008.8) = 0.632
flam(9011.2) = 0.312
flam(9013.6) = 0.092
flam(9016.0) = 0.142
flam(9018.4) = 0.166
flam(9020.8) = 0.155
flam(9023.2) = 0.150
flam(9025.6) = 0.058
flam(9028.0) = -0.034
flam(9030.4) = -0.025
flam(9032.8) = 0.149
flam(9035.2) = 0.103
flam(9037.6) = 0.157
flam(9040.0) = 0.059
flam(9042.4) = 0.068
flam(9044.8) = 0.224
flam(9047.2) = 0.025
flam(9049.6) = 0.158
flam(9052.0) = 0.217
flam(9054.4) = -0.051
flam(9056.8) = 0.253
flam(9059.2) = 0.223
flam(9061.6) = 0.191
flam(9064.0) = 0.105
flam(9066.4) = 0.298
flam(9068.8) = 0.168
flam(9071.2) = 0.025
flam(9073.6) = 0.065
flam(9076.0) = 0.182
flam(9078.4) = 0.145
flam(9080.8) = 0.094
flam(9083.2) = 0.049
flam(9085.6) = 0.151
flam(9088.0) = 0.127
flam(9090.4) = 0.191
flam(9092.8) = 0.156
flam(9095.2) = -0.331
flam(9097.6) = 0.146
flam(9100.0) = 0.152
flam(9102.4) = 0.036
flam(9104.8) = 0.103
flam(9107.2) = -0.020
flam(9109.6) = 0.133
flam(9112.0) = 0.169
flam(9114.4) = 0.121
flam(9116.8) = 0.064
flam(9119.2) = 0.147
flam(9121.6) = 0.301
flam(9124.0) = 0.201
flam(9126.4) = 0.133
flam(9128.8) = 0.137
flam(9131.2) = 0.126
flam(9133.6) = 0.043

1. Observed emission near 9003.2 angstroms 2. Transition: [O II]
